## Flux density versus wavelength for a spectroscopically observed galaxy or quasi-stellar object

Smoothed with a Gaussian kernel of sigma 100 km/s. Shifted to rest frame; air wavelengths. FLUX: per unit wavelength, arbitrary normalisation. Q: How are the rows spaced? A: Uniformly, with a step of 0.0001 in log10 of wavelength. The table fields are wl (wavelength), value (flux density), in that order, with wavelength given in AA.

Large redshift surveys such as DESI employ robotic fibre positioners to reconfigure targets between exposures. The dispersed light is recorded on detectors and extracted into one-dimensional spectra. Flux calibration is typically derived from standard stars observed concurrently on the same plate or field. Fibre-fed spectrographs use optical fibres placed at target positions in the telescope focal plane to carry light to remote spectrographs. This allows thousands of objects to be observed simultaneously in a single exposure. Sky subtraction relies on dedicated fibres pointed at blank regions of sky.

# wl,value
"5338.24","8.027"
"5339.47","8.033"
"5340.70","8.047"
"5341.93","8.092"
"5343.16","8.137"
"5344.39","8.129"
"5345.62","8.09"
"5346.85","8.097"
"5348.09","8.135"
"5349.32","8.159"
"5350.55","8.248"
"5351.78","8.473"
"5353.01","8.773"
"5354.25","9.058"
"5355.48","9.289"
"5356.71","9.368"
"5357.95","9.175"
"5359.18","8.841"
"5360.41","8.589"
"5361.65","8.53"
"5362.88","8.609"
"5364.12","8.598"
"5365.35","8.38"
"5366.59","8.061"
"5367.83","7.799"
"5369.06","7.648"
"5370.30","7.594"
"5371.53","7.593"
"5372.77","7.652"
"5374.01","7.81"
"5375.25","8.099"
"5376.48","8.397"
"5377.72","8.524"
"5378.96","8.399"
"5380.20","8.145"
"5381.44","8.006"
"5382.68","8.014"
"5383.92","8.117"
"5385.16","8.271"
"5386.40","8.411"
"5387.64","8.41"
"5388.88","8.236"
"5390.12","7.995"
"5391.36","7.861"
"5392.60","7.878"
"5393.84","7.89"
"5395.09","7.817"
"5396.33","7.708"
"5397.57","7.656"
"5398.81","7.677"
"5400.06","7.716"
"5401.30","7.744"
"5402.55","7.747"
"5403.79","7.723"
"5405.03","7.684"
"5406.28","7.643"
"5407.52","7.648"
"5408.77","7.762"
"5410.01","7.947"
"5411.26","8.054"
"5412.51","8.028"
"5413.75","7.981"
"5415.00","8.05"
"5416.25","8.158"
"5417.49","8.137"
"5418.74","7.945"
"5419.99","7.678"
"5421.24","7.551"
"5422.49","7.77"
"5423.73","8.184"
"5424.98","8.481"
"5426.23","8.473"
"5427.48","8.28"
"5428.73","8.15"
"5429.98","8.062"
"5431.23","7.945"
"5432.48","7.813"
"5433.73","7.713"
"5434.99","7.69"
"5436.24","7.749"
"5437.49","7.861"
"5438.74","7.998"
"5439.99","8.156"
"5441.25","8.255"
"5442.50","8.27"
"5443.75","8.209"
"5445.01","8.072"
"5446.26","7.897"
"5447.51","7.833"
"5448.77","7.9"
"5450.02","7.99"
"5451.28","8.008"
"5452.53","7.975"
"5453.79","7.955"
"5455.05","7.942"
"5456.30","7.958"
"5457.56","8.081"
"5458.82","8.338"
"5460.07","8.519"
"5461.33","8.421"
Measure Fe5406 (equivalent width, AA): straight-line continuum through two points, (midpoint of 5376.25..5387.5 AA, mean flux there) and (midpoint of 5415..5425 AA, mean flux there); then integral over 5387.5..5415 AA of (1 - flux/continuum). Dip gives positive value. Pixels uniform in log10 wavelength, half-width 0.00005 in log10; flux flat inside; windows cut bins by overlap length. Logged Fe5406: 0.9 AA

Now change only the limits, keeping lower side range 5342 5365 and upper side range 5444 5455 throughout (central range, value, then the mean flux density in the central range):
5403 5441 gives 0.9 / 7.95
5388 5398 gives 0.5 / 7.9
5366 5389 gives 1.0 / 8.06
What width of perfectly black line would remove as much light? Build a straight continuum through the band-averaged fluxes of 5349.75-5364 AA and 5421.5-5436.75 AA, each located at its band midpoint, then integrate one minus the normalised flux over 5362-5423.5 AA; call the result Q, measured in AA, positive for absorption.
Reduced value 3.2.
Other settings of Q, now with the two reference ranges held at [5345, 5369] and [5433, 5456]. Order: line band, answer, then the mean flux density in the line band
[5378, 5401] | 0.8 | 8.01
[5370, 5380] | 0.4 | 8.03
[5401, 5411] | 0.6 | 7.75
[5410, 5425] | 0.3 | 7.98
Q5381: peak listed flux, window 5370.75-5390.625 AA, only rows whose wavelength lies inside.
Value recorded 8.524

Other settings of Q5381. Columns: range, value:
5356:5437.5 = 9.368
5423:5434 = 8.481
